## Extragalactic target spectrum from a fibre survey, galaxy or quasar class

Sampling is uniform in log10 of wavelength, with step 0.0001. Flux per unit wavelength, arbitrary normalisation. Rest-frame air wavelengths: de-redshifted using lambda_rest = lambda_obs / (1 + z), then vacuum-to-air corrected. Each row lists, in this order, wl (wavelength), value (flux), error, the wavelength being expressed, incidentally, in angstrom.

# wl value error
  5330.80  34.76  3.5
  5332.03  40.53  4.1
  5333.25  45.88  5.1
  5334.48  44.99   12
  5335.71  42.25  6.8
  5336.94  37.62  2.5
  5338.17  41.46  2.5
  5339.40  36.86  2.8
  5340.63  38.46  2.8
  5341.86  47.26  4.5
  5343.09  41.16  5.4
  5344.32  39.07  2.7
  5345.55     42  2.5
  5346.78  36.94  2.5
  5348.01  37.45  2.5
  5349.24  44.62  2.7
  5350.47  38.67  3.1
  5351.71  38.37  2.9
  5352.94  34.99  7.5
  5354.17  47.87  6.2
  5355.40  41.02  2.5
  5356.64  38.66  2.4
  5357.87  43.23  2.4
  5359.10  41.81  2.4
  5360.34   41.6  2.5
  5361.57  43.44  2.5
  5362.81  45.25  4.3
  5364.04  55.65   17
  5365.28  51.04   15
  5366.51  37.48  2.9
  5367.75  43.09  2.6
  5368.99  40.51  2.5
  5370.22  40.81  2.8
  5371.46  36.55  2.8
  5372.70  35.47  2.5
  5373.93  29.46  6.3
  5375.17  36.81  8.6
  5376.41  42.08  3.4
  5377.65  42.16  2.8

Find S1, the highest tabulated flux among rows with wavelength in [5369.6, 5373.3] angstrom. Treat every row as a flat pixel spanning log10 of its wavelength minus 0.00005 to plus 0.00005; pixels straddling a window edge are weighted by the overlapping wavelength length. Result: 40.81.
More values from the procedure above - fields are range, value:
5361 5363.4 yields 45.25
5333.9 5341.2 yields 44.99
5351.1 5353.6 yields 38.37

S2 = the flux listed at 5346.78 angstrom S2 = 36.94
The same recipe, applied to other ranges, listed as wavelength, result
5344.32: 39.07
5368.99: 40.51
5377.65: 42.16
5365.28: 51.04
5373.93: 29.46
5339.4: 36.86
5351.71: 38.37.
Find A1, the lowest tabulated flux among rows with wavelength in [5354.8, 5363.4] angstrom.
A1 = 38.66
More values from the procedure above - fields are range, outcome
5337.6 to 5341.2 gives 36.86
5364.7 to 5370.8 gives 37.48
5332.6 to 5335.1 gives 44.99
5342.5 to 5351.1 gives 36.94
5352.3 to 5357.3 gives 34.99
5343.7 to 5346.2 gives 39.07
